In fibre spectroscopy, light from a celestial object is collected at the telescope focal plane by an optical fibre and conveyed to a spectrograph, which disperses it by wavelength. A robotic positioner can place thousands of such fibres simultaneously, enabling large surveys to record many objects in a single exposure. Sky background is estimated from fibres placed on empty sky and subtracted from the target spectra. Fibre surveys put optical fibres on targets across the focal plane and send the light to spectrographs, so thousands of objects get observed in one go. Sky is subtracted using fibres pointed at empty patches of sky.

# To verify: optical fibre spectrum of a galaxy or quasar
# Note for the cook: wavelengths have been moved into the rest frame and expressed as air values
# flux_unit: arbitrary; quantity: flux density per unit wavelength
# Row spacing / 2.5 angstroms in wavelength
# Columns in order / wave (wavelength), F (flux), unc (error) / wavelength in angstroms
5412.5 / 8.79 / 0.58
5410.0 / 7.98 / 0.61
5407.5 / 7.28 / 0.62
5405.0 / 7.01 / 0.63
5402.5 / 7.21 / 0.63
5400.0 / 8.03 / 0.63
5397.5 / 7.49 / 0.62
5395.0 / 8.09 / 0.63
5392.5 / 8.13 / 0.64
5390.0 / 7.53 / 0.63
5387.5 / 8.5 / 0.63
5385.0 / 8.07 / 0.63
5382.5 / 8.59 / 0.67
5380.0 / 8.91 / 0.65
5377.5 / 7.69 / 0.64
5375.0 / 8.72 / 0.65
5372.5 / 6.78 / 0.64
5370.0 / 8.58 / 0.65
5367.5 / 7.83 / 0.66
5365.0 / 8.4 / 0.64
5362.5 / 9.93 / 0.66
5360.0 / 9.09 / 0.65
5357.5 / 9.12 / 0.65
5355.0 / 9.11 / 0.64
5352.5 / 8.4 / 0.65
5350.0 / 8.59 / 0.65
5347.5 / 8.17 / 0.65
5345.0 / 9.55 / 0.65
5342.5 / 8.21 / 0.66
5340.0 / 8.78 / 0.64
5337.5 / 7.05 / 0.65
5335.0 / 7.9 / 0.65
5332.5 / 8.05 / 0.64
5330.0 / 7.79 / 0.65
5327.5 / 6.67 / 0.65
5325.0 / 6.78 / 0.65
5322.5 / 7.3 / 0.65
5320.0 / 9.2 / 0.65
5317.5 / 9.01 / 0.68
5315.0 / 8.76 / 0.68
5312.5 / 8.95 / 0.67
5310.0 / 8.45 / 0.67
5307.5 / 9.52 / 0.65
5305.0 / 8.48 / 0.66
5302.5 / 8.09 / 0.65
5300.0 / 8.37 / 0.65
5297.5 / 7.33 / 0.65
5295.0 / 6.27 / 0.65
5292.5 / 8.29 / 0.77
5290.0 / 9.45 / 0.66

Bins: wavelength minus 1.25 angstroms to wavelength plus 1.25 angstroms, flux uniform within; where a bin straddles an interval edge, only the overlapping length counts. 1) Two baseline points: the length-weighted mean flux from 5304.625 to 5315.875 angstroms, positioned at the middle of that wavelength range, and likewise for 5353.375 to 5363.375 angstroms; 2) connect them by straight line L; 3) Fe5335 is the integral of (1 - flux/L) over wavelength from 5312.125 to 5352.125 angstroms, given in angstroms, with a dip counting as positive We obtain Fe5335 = 3.9 angstroms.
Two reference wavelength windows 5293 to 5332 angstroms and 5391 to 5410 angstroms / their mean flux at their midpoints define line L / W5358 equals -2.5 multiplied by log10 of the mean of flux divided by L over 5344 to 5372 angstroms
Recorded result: -0.12 mag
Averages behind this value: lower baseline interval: 8.07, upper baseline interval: 7.63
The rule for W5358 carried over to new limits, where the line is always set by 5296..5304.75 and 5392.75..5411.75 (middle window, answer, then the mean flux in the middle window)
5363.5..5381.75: -0.06 mag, 8.17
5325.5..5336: 0.04 mag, 7.54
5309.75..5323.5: -0.10 mag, 8.65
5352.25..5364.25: -0.18 mag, 9.16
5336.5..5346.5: -0.08 mag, 8.43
